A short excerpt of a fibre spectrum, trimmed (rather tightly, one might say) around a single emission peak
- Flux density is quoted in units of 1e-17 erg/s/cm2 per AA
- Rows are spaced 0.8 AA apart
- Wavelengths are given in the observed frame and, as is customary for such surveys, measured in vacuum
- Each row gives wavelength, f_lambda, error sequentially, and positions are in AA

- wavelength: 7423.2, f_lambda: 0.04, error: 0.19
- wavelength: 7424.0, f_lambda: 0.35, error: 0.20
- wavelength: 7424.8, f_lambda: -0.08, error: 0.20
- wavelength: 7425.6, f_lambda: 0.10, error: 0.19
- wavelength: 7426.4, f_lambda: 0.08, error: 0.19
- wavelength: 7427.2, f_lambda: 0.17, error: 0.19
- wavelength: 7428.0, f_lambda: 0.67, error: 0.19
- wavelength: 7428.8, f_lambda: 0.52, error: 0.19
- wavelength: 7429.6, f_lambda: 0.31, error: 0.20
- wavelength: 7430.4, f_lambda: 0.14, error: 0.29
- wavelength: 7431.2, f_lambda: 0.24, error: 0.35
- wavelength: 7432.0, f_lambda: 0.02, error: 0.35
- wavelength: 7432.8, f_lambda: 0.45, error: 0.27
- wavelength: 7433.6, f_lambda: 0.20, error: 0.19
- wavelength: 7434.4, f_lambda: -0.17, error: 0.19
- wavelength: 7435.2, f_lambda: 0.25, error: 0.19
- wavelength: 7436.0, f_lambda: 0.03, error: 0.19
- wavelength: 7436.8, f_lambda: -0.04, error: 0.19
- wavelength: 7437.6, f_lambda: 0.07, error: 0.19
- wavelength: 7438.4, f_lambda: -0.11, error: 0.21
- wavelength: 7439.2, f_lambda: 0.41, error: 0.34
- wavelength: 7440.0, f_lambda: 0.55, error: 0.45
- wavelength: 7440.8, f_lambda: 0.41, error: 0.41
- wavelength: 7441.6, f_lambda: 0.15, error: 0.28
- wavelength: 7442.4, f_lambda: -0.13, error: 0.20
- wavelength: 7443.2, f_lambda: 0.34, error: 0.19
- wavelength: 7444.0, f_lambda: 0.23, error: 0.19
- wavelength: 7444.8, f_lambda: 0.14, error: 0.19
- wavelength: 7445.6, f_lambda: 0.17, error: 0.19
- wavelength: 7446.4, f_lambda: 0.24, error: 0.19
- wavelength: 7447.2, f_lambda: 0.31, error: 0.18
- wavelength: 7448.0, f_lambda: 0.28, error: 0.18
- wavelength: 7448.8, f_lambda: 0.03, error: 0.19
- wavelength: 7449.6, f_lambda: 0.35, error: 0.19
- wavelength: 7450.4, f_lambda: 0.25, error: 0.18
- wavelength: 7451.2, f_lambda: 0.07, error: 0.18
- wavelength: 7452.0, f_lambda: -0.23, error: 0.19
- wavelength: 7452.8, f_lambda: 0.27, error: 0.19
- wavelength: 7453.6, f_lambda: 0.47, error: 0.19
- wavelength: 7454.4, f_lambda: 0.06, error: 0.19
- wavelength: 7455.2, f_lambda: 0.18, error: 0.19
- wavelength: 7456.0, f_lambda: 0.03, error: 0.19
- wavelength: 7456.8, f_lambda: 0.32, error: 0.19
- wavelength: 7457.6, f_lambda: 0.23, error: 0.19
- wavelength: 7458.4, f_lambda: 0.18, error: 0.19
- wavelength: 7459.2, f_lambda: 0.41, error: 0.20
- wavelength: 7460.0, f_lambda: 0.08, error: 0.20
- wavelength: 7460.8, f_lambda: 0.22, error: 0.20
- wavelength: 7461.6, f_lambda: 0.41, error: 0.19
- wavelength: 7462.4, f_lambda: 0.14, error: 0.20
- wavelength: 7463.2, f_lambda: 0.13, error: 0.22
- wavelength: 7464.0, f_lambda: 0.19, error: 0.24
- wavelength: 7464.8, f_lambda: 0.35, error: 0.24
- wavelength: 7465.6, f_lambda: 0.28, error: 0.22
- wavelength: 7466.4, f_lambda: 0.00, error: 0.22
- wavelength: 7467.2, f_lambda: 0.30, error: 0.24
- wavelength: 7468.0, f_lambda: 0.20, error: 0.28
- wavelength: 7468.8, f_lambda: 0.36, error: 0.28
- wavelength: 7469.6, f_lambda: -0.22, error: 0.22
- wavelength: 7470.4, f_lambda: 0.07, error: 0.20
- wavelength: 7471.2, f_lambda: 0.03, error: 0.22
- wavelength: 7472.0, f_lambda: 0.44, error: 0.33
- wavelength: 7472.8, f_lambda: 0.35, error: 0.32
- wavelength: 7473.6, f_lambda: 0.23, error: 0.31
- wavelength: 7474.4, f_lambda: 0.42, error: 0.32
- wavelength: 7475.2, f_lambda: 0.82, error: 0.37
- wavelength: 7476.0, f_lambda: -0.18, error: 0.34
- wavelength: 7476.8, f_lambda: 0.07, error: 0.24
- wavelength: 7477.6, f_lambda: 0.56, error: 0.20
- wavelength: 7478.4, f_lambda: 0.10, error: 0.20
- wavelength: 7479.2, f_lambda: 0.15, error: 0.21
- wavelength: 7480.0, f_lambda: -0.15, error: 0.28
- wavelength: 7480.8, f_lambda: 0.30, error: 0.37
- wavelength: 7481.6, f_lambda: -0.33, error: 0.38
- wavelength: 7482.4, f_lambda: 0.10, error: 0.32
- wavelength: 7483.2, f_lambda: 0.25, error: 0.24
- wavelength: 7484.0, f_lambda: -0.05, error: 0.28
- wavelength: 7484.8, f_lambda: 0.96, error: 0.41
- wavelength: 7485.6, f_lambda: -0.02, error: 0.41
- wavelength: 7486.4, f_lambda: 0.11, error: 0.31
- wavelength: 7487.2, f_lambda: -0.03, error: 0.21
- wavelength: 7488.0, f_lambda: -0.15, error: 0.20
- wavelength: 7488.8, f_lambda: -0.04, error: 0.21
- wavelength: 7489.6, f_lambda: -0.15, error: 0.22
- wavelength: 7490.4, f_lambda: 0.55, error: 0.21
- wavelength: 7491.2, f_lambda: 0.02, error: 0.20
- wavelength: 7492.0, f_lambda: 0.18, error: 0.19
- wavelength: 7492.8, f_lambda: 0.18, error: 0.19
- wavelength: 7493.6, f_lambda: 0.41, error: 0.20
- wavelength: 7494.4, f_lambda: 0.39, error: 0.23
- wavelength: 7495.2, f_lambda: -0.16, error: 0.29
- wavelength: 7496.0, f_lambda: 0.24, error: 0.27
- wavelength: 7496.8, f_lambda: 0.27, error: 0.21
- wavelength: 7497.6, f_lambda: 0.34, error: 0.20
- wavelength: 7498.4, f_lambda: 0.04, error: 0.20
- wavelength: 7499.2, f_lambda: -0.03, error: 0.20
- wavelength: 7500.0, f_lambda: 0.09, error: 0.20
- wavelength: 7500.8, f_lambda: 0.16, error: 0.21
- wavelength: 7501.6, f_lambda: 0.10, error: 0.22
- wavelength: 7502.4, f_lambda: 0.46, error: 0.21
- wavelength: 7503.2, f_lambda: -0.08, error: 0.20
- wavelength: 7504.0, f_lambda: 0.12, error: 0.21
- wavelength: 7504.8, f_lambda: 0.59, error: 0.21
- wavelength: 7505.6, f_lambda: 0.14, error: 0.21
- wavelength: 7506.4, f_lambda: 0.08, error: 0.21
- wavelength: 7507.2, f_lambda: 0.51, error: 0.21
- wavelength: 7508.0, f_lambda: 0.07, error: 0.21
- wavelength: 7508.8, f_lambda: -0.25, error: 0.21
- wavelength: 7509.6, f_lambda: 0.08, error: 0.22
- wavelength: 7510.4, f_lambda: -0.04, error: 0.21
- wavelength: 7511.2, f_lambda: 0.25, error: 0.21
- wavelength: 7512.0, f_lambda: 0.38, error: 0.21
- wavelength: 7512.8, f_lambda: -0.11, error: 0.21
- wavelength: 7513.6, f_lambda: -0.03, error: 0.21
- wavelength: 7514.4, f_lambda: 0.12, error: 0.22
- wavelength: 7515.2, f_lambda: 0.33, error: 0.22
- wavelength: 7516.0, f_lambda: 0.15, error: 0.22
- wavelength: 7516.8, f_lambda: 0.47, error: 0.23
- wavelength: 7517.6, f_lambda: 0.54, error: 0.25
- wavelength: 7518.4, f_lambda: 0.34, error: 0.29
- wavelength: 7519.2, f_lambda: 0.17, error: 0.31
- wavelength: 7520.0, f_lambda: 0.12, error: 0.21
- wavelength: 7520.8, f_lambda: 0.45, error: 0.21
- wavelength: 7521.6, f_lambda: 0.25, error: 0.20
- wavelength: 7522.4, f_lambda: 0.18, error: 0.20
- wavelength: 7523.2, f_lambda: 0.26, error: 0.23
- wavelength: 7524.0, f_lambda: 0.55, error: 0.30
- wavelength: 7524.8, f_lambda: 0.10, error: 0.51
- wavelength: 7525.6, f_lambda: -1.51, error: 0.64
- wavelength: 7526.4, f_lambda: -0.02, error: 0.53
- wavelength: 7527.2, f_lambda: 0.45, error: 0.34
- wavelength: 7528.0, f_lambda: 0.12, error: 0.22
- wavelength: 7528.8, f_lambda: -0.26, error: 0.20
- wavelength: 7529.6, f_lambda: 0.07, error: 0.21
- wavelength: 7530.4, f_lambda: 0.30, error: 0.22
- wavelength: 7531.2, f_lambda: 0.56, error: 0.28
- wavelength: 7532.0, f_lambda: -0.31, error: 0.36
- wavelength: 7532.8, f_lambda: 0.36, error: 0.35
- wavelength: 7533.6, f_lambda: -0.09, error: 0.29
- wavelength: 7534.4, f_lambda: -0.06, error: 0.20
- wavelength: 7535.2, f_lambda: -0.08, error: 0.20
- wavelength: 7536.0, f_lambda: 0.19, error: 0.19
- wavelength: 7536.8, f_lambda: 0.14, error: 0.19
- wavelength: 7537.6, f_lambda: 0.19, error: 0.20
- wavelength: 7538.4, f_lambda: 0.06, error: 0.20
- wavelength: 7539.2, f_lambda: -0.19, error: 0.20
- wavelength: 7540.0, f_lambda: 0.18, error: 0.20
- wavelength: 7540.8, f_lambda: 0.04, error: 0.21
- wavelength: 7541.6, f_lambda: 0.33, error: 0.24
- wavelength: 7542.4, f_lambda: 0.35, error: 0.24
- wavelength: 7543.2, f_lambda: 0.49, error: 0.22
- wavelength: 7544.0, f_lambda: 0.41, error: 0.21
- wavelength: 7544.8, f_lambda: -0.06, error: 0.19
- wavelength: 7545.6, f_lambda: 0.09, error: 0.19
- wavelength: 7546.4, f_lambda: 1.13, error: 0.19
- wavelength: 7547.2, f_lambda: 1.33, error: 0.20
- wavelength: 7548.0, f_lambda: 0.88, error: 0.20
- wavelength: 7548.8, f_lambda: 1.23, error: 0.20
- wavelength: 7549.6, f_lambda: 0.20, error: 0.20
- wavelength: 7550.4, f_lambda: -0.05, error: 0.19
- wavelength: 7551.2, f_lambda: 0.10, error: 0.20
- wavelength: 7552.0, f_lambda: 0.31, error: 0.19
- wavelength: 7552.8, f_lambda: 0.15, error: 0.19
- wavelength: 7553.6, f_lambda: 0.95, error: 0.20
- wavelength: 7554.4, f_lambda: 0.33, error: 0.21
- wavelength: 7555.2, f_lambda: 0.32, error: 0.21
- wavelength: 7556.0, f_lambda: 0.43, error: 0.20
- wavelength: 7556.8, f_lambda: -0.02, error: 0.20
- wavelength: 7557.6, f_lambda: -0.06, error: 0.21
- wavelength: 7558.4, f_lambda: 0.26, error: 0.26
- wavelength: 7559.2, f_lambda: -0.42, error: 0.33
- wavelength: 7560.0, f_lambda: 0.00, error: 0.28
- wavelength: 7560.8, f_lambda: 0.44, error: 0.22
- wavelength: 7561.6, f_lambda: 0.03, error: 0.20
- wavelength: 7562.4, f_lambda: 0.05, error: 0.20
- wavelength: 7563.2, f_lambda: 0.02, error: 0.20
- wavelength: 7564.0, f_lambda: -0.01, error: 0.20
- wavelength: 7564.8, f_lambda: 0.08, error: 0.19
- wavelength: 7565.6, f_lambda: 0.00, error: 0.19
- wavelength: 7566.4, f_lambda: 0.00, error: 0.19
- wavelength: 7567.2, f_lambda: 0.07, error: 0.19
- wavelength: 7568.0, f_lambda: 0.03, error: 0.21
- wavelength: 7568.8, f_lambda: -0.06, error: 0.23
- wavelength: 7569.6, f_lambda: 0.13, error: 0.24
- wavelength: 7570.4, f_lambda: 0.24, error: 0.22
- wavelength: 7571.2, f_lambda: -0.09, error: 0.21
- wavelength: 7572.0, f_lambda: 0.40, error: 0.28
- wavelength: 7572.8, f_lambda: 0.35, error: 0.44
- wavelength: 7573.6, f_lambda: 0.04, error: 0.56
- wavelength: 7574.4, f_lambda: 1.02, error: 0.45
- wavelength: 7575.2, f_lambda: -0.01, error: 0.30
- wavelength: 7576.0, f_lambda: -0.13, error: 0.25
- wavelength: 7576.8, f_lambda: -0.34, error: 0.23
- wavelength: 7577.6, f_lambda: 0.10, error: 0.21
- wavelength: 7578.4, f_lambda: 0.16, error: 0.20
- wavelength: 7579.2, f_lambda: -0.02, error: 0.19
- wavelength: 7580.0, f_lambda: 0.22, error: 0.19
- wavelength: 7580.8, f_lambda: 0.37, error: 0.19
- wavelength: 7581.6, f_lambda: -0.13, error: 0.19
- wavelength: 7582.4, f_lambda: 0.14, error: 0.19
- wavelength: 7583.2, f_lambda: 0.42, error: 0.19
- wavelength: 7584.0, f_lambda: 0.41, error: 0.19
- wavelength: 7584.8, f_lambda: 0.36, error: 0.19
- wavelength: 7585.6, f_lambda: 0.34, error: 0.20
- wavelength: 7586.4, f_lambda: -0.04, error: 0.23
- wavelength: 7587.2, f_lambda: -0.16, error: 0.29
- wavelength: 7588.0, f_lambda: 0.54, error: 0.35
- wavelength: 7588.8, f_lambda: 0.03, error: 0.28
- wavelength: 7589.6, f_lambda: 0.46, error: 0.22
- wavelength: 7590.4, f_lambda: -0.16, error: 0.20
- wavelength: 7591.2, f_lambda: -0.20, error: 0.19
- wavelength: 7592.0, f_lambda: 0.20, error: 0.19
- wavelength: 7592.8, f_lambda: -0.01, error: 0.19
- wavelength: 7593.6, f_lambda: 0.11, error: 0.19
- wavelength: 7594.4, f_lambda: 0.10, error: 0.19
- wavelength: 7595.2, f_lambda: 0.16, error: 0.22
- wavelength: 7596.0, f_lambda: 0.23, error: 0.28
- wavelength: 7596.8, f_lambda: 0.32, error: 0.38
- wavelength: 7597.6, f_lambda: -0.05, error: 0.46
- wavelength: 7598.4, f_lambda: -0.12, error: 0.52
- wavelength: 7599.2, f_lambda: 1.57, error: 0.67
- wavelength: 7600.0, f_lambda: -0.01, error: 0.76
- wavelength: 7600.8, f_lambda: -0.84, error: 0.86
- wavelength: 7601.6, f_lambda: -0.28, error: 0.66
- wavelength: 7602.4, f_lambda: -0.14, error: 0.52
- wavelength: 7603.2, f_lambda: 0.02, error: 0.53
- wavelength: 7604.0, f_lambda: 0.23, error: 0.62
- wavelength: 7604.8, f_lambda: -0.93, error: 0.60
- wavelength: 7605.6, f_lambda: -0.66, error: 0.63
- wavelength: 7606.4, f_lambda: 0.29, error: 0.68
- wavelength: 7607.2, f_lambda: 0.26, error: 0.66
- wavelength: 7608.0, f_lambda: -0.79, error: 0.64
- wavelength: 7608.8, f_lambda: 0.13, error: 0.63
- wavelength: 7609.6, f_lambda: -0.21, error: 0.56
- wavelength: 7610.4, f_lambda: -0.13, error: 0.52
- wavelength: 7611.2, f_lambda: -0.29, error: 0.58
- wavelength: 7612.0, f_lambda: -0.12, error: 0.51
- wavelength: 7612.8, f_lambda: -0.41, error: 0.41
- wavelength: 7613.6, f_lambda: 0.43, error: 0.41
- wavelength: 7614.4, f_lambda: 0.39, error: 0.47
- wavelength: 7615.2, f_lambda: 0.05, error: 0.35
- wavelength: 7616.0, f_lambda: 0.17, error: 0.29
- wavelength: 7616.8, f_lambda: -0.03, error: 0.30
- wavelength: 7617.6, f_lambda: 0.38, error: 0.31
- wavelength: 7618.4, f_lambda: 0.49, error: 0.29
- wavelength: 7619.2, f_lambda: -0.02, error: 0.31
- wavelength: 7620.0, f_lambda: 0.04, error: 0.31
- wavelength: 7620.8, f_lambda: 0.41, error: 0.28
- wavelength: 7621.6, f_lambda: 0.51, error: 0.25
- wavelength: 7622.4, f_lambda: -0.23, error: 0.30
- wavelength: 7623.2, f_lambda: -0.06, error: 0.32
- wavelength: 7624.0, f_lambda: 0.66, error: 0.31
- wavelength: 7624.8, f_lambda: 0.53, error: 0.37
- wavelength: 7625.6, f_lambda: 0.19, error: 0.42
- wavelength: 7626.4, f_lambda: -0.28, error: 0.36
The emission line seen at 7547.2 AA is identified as H-alpha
